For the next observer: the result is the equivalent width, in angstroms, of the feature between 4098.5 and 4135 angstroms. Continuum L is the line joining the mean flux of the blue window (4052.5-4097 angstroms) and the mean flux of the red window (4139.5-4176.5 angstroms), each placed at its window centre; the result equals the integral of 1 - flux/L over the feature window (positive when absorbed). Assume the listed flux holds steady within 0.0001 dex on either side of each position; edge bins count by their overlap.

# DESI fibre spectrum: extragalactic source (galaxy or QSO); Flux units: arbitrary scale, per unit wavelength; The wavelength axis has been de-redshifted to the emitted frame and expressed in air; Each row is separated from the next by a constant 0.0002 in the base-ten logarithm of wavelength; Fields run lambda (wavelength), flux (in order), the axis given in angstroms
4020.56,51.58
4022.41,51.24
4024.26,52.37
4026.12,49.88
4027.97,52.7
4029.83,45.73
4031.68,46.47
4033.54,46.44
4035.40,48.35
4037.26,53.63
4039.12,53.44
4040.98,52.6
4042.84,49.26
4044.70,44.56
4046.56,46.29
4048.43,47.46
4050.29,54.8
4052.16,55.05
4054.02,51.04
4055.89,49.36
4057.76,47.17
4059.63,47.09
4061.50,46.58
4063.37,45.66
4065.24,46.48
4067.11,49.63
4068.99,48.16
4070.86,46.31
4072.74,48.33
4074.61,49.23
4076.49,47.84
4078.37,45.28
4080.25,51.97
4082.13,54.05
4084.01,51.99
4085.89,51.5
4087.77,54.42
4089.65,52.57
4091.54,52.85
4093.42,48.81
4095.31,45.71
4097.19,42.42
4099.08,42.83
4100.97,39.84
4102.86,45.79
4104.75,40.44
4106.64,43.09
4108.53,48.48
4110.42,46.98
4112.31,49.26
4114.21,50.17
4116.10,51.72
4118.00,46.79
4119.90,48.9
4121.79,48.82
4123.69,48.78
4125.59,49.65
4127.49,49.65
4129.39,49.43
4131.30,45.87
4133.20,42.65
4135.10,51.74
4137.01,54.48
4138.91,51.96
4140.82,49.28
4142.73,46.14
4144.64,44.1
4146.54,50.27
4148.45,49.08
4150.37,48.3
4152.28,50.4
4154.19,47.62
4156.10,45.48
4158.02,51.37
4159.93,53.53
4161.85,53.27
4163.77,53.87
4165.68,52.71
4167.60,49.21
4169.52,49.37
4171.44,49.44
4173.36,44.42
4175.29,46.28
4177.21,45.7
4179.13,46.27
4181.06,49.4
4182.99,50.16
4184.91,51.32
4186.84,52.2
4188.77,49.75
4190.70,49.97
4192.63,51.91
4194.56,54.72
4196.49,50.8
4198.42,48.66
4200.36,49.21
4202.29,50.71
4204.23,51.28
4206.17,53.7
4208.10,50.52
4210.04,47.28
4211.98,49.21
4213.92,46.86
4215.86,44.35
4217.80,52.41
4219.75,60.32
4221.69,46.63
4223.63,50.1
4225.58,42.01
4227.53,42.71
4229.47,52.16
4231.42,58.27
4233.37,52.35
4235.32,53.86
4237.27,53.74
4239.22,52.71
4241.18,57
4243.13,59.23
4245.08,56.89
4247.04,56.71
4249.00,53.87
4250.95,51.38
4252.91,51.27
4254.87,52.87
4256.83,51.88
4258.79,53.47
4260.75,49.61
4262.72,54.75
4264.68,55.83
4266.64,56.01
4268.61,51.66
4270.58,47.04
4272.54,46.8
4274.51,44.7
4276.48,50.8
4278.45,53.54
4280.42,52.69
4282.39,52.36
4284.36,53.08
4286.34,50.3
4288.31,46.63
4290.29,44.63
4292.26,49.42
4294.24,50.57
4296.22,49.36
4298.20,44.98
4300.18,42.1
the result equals 1.6 angstroms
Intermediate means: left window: 49.2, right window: 49.2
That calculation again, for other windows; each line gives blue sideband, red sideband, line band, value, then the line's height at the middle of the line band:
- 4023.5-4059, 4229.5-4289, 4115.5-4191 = 3.1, 51.3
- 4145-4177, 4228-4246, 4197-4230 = 2.4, 53.2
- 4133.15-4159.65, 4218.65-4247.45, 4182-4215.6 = 0.7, 51.4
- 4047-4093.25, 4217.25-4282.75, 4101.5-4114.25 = 1.1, 50.3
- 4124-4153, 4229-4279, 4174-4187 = 0.5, 50.4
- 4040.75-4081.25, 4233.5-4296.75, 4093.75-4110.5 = 1.8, 49.3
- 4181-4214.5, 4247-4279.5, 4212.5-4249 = -0.7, 51.1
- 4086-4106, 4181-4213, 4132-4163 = -0.4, 48.7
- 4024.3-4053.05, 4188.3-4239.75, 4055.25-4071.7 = 0.9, 49.9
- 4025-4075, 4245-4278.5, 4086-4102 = 0.6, 49.6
